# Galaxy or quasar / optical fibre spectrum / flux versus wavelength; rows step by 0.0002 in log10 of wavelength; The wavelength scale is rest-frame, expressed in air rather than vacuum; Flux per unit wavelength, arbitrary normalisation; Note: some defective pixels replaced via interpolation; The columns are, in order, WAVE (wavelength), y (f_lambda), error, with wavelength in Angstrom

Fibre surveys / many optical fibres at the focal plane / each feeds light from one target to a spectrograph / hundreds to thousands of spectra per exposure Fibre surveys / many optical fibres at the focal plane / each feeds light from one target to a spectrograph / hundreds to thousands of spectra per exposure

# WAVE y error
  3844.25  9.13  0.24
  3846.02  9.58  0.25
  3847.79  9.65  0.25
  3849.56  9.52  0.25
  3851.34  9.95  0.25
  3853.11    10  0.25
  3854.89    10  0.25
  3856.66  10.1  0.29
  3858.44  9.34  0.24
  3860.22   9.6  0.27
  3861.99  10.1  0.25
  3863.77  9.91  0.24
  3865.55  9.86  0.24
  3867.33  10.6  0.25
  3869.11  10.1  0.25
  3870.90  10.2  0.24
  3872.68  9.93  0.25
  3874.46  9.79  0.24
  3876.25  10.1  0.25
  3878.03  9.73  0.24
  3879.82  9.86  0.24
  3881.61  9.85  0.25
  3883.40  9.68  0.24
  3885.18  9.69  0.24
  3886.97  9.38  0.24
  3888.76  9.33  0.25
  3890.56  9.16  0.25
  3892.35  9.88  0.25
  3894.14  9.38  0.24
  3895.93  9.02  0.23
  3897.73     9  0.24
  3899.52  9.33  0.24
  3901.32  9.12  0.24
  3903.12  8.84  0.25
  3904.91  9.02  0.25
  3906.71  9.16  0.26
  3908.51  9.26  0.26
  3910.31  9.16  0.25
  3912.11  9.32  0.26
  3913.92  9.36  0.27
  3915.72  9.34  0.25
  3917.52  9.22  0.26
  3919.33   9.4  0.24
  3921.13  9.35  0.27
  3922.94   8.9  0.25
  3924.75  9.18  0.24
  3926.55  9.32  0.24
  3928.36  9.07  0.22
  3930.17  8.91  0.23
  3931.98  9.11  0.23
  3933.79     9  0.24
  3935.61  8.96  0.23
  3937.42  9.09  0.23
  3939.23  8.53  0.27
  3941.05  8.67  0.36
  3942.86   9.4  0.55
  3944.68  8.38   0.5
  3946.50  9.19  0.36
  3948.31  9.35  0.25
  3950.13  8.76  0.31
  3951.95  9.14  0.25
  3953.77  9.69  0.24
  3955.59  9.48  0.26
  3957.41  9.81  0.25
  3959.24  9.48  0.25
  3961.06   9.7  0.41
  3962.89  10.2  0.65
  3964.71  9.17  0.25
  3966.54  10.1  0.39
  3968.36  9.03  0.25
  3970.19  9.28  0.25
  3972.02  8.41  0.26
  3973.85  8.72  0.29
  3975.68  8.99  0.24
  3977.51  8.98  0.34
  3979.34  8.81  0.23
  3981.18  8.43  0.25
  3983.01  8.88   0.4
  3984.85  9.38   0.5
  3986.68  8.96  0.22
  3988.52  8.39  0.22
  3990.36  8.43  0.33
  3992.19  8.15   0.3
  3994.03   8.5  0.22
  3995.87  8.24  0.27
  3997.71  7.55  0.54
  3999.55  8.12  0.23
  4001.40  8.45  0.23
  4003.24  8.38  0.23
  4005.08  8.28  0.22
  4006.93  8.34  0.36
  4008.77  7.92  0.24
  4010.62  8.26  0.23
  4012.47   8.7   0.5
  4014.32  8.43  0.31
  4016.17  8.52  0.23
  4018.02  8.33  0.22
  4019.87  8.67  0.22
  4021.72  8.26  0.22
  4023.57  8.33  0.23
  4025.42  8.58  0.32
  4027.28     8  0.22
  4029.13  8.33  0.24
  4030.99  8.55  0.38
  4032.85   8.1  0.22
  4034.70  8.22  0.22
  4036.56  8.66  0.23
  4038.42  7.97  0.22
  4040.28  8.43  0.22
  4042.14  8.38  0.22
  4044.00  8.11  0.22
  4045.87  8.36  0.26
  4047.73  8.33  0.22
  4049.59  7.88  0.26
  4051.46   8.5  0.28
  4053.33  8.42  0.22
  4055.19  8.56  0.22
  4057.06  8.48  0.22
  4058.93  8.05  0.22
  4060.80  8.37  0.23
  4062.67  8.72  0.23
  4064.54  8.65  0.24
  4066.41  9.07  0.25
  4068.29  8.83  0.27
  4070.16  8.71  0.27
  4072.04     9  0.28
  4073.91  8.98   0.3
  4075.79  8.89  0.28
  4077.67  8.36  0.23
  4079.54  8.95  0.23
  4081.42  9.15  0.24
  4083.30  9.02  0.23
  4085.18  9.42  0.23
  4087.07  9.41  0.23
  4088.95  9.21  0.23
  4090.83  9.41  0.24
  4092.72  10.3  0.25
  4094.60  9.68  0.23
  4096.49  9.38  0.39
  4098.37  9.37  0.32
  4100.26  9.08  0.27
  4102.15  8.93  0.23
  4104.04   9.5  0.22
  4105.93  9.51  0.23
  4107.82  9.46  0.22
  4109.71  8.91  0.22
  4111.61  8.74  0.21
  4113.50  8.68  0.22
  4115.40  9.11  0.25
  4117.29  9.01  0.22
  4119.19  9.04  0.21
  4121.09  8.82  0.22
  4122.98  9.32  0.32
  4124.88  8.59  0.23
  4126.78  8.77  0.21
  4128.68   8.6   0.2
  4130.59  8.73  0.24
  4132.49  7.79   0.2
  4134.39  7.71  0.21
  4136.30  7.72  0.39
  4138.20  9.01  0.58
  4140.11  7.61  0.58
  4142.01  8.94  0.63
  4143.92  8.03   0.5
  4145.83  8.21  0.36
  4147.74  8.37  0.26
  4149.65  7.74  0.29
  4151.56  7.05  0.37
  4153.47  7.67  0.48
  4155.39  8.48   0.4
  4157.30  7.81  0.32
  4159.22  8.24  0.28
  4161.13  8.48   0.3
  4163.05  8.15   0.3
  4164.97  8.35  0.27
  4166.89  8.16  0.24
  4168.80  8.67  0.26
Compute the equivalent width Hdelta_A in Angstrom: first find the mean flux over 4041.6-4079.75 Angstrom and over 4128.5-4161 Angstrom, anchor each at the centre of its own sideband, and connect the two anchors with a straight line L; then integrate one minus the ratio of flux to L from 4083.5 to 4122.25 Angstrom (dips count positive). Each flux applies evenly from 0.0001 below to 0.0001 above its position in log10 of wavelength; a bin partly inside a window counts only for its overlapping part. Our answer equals -4.3 Angstrom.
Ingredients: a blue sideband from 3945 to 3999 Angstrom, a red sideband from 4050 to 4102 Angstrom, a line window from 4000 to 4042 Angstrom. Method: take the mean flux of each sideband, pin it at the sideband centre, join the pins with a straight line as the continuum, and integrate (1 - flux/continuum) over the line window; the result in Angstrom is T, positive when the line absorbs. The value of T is 2.9 Angstrom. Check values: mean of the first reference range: 8.99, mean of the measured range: 8.35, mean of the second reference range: 8.95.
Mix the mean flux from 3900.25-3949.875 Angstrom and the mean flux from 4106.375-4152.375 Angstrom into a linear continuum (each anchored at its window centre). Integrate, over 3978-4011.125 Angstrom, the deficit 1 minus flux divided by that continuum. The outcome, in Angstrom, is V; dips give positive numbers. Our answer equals 1.8 Angstrom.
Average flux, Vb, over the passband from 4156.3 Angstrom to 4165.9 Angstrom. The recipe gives 8.21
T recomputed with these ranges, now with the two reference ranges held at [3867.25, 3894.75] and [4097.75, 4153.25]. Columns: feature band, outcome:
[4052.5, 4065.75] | 0.7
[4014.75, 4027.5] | 1.0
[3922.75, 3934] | 0.5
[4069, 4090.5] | -0.5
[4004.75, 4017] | 1.1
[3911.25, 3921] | 0.3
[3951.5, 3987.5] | 0.5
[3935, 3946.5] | 0.8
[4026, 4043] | 1.4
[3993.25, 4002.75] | 1.1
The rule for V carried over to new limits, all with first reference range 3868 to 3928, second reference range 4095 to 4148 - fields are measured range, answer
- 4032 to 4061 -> 2.2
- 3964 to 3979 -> 0.2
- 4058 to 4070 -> 0.4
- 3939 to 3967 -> -0.2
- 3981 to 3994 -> 0.7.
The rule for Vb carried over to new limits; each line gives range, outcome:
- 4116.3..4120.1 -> 9.03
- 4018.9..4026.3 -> 8.47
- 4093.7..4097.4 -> 9.52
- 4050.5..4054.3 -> 8.45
